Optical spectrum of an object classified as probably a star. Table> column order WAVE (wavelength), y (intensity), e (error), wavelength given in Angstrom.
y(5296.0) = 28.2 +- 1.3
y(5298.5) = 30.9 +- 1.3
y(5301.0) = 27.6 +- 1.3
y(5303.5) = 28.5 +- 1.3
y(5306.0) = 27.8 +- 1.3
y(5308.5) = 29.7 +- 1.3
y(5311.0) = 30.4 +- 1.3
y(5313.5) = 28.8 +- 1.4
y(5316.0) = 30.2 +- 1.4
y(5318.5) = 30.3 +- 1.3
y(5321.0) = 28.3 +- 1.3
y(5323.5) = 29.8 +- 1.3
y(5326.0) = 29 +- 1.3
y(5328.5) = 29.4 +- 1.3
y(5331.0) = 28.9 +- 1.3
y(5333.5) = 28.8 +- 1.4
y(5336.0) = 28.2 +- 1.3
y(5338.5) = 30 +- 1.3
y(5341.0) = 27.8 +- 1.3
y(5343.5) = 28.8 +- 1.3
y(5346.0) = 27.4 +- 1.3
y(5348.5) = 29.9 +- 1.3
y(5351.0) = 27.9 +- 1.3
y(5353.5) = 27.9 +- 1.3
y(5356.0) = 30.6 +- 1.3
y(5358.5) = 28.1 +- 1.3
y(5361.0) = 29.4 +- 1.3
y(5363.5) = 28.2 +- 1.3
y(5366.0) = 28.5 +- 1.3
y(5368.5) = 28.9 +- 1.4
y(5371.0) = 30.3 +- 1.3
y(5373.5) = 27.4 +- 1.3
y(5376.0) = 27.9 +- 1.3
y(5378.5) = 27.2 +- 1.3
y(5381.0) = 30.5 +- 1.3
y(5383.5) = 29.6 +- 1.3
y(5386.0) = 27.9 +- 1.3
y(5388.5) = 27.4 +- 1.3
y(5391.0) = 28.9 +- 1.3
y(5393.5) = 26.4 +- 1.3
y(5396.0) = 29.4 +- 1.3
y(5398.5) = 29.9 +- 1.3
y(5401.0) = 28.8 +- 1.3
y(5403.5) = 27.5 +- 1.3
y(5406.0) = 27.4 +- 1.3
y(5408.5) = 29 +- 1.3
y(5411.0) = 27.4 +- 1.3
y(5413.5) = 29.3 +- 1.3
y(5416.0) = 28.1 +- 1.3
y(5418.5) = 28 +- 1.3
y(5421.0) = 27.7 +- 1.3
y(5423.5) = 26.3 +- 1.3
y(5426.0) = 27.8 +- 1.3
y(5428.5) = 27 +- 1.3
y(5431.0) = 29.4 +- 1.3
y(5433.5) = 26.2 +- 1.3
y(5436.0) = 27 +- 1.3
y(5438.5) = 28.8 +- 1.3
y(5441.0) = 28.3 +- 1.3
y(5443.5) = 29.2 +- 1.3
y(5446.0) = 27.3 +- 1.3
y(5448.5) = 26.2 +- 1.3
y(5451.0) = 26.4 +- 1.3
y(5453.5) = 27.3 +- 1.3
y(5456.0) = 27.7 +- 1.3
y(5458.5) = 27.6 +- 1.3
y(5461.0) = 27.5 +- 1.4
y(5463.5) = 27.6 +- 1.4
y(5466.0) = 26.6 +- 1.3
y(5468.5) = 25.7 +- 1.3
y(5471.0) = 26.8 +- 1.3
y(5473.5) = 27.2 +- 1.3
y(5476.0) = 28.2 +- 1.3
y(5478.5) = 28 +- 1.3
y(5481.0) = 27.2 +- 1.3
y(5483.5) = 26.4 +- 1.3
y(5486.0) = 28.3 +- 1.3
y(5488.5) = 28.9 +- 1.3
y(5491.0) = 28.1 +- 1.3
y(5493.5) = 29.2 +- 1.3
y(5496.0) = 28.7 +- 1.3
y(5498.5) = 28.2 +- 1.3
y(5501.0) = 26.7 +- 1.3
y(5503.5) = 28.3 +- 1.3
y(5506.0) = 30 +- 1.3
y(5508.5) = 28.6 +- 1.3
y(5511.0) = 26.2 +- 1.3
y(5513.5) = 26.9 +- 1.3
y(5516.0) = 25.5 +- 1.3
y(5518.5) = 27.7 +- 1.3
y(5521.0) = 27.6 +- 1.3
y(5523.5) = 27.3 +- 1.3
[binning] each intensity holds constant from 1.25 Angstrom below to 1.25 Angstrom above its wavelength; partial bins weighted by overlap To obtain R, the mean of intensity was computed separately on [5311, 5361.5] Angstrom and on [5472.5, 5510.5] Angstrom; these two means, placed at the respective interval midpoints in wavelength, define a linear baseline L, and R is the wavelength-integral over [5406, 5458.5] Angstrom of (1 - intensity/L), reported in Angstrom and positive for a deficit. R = 1.4 Angstrom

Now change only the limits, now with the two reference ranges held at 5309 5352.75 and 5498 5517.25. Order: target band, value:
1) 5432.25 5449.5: 0.31 Angstrom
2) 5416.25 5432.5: 0.31 Angstrom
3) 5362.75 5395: 0.26 Angstrom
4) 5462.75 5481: 0.45 Angstrom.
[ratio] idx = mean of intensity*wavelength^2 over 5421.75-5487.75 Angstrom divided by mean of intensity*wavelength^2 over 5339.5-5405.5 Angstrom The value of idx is 1.0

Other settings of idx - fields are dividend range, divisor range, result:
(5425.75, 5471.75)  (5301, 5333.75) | 0.99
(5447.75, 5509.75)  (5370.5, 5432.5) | 1.01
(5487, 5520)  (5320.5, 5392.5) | 1.03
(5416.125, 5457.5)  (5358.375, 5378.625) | 0.99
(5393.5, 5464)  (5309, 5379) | 0.99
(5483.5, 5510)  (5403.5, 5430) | 1.05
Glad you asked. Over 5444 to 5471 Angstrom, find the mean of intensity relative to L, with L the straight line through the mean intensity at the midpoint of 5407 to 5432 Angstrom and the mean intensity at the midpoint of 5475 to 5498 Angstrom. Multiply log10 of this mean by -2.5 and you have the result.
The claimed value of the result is 0.04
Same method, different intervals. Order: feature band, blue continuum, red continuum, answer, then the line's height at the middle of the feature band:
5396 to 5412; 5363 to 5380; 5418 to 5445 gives -0.014 mag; 28.1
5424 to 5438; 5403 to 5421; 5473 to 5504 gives 0.023 mag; 28.1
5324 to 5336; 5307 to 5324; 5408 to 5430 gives 0.014 mag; 29.4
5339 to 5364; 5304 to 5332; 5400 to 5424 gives 0.007 mag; 28.8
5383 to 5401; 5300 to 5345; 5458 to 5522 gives -0.002 mag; 28.4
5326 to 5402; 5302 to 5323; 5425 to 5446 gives 0.000 mag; 28.7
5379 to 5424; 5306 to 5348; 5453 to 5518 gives 0.003 mag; 28.4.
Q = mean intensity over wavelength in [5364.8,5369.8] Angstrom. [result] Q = 28.7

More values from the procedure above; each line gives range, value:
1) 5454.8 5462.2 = 27.6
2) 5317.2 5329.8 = 29.4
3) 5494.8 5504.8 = 28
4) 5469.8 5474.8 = 27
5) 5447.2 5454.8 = 26.6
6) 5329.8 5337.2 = 28.6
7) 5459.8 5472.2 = 26.8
